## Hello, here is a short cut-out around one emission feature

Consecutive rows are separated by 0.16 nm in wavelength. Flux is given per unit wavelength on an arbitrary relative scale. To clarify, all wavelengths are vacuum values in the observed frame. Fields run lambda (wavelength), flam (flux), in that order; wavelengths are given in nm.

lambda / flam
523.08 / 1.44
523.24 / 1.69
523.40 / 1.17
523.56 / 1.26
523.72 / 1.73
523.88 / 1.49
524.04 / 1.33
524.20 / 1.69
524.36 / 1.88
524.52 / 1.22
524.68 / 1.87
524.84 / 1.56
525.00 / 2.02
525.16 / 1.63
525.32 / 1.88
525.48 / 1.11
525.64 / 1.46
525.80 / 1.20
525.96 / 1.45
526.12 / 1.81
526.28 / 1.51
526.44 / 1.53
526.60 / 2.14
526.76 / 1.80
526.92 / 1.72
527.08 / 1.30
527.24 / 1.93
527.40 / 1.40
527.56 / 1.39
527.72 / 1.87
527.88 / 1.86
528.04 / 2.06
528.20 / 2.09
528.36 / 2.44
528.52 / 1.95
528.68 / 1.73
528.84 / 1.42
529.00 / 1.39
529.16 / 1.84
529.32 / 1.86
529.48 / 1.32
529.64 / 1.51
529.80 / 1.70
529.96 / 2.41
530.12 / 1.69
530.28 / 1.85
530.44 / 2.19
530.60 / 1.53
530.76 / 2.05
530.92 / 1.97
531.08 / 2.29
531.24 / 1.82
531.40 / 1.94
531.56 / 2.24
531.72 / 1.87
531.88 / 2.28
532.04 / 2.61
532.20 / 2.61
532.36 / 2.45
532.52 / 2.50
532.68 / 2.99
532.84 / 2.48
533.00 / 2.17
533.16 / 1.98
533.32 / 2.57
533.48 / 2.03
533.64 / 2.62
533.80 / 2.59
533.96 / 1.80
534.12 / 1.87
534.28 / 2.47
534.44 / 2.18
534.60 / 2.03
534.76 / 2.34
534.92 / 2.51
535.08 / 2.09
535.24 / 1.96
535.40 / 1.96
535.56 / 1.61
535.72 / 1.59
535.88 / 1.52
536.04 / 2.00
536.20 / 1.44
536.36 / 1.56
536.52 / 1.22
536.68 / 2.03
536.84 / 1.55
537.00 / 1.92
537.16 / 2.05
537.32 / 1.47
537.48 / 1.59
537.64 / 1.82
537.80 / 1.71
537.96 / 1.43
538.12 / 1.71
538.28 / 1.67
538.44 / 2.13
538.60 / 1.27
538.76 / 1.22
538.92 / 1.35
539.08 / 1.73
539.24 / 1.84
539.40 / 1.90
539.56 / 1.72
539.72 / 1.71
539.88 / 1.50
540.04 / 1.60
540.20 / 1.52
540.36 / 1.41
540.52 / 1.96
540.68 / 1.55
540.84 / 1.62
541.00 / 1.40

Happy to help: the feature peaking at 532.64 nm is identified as C III]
